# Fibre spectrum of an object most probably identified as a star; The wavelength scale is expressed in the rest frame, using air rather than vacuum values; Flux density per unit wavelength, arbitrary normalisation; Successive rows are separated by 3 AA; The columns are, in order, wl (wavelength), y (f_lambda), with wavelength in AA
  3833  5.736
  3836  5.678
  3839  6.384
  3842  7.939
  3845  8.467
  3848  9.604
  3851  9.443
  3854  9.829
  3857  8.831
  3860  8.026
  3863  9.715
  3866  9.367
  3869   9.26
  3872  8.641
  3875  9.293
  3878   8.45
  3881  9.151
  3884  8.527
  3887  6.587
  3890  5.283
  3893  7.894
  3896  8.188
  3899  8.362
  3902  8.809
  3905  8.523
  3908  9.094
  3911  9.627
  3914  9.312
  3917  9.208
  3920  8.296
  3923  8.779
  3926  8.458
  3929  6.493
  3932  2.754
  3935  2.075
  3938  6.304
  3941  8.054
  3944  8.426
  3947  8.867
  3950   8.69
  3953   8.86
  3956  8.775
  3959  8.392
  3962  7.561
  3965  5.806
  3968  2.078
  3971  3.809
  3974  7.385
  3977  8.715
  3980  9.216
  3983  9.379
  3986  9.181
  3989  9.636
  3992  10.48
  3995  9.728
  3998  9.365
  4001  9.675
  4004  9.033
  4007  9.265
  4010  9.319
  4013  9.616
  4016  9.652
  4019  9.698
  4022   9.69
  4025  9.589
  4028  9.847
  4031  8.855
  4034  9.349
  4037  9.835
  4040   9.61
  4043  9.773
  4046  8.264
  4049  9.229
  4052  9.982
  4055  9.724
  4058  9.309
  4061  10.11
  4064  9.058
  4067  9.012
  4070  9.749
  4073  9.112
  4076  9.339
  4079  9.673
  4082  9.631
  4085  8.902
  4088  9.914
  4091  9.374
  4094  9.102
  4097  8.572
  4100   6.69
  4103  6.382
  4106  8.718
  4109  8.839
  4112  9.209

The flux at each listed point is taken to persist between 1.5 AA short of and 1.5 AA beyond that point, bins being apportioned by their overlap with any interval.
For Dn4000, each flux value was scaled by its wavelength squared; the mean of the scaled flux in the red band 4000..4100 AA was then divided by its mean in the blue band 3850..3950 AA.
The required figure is 1.25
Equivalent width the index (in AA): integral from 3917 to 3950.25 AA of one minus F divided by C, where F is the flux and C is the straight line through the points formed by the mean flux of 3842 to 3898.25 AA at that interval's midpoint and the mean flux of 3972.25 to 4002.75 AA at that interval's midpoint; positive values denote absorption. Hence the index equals 7.0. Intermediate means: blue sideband 8.57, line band 7.05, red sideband 9.23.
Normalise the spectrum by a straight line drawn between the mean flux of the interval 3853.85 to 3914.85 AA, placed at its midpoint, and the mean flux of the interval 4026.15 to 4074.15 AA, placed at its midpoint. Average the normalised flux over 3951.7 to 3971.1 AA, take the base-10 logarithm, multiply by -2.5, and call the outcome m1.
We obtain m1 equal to 0.33 mag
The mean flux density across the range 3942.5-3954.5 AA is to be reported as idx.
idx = 8.71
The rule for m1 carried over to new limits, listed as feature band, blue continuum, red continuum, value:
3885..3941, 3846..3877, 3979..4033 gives 0.237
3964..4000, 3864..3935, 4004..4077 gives 0.123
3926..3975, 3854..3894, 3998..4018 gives 0.342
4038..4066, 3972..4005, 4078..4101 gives -0.044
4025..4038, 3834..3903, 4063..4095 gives -0.041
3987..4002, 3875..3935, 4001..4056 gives -0.085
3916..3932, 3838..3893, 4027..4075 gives 0.142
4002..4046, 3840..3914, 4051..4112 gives -0.063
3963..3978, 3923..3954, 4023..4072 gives 0.363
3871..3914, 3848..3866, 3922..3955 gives -0.011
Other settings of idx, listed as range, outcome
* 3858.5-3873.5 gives 9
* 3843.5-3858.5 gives 9.23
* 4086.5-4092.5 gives 9.64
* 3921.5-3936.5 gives 5.71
